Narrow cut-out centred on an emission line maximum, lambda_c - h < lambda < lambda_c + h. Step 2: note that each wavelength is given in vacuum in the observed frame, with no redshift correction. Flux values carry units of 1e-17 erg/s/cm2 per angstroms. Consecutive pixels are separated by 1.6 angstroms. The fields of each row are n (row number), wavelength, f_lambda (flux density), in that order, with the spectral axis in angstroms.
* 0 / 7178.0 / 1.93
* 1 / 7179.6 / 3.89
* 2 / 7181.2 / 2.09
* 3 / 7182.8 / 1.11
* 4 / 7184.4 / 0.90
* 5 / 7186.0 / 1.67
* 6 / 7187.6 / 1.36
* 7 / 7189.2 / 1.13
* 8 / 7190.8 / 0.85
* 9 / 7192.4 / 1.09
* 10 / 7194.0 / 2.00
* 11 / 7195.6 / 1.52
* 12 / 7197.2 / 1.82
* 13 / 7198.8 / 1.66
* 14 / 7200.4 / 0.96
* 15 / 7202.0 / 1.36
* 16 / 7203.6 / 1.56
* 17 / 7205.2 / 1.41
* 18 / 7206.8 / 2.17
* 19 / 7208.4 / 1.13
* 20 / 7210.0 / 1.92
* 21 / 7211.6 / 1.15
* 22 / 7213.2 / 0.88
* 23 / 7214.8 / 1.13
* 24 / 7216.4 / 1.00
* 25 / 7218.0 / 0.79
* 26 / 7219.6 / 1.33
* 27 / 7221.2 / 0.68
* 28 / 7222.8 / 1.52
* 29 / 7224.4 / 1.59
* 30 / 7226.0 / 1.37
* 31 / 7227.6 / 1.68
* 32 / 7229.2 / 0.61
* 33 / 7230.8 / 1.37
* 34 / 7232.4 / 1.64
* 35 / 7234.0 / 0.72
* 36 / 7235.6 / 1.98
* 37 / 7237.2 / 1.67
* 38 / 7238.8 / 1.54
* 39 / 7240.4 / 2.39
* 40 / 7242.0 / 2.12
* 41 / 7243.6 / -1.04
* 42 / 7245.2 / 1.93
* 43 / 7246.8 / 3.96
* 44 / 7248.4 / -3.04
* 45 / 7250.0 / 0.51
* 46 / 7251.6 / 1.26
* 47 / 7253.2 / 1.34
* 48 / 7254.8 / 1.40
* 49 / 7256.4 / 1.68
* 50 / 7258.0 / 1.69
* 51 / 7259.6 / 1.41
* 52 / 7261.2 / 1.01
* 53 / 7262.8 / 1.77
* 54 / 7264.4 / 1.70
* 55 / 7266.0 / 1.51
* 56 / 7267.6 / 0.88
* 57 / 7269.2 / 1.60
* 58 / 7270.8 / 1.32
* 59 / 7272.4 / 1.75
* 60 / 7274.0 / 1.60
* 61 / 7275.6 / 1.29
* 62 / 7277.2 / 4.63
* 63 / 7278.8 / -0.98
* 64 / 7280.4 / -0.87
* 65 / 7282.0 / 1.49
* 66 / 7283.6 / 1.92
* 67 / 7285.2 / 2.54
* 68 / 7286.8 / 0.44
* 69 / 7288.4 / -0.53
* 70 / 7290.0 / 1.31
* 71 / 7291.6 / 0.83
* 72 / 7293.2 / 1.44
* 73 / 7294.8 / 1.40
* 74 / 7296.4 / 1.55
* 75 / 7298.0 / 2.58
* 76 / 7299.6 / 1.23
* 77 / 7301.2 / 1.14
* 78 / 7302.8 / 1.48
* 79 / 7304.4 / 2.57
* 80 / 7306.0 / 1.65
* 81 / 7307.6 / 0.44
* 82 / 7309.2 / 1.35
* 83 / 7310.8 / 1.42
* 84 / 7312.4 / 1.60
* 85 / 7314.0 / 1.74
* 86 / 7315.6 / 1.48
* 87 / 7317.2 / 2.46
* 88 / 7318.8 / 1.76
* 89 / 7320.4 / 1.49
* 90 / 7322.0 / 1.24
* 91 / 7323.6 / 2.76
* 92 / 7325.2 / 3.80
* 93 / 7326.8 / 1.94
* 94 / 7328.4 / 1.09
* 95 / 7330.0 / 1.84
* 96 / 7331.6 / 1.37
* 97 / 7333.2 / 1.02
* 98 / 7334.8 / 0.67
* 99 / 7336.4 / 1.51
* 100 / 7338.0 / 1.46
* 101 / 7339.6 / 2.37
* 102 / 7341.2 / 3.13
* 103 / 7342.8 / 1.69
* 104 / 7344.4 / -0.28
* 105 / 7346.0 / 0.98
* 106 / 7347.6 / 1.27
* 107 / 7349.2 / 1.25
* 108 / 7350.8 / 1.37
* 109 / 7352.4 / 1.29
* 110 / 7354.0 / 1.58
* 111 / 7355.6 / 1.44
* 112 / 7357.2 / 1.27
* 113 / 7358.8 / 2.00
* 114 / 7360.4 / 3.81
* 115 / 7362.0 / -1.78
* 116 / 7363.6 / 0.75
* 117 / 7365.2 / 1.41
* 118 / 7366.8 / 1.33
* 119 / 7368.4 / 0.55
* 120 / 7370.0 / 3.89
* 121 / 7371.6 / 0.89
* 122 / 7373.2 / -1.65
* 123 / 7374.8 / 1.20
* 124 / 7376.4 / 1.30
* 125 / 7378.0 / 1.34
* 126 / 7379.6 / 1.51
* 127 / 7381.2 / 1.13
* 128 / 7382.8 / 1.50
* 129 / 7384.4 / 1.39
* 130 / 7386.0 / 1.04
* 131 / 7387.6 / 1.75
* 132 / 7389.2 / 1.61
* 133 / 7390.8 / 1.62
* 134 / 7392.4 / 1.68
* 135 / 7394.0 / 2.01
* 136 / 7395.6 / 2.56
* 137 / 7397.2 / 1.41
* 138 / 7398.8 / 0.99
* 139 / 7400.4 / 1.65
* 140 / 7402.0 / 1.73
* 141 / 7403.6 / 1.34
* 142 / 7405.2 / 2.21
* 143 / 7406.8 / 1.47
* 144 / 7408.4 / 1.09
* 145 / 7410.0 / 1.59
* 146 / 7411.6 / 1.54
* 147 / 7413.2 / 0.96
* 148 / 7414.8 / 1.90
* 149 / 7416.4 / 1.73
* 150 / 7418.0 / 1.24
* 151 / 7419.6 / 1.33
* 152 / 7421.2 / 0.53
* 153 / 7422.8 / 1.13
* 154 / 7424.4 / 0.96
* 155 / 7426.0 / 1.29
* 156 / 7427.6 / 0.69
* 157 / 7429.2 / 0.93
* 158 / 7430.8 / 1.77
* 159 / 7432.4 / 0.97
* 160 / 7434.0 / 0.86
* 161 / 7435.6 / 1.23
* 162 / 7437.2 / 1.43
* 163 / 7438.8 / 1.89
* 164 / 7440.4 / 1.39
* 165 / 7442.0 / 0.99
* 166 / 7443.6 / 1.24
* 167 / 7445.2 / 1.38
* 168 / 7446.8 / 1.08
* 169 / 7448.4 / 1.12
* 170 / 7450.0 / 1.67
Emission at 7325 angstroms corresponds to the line [S II]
